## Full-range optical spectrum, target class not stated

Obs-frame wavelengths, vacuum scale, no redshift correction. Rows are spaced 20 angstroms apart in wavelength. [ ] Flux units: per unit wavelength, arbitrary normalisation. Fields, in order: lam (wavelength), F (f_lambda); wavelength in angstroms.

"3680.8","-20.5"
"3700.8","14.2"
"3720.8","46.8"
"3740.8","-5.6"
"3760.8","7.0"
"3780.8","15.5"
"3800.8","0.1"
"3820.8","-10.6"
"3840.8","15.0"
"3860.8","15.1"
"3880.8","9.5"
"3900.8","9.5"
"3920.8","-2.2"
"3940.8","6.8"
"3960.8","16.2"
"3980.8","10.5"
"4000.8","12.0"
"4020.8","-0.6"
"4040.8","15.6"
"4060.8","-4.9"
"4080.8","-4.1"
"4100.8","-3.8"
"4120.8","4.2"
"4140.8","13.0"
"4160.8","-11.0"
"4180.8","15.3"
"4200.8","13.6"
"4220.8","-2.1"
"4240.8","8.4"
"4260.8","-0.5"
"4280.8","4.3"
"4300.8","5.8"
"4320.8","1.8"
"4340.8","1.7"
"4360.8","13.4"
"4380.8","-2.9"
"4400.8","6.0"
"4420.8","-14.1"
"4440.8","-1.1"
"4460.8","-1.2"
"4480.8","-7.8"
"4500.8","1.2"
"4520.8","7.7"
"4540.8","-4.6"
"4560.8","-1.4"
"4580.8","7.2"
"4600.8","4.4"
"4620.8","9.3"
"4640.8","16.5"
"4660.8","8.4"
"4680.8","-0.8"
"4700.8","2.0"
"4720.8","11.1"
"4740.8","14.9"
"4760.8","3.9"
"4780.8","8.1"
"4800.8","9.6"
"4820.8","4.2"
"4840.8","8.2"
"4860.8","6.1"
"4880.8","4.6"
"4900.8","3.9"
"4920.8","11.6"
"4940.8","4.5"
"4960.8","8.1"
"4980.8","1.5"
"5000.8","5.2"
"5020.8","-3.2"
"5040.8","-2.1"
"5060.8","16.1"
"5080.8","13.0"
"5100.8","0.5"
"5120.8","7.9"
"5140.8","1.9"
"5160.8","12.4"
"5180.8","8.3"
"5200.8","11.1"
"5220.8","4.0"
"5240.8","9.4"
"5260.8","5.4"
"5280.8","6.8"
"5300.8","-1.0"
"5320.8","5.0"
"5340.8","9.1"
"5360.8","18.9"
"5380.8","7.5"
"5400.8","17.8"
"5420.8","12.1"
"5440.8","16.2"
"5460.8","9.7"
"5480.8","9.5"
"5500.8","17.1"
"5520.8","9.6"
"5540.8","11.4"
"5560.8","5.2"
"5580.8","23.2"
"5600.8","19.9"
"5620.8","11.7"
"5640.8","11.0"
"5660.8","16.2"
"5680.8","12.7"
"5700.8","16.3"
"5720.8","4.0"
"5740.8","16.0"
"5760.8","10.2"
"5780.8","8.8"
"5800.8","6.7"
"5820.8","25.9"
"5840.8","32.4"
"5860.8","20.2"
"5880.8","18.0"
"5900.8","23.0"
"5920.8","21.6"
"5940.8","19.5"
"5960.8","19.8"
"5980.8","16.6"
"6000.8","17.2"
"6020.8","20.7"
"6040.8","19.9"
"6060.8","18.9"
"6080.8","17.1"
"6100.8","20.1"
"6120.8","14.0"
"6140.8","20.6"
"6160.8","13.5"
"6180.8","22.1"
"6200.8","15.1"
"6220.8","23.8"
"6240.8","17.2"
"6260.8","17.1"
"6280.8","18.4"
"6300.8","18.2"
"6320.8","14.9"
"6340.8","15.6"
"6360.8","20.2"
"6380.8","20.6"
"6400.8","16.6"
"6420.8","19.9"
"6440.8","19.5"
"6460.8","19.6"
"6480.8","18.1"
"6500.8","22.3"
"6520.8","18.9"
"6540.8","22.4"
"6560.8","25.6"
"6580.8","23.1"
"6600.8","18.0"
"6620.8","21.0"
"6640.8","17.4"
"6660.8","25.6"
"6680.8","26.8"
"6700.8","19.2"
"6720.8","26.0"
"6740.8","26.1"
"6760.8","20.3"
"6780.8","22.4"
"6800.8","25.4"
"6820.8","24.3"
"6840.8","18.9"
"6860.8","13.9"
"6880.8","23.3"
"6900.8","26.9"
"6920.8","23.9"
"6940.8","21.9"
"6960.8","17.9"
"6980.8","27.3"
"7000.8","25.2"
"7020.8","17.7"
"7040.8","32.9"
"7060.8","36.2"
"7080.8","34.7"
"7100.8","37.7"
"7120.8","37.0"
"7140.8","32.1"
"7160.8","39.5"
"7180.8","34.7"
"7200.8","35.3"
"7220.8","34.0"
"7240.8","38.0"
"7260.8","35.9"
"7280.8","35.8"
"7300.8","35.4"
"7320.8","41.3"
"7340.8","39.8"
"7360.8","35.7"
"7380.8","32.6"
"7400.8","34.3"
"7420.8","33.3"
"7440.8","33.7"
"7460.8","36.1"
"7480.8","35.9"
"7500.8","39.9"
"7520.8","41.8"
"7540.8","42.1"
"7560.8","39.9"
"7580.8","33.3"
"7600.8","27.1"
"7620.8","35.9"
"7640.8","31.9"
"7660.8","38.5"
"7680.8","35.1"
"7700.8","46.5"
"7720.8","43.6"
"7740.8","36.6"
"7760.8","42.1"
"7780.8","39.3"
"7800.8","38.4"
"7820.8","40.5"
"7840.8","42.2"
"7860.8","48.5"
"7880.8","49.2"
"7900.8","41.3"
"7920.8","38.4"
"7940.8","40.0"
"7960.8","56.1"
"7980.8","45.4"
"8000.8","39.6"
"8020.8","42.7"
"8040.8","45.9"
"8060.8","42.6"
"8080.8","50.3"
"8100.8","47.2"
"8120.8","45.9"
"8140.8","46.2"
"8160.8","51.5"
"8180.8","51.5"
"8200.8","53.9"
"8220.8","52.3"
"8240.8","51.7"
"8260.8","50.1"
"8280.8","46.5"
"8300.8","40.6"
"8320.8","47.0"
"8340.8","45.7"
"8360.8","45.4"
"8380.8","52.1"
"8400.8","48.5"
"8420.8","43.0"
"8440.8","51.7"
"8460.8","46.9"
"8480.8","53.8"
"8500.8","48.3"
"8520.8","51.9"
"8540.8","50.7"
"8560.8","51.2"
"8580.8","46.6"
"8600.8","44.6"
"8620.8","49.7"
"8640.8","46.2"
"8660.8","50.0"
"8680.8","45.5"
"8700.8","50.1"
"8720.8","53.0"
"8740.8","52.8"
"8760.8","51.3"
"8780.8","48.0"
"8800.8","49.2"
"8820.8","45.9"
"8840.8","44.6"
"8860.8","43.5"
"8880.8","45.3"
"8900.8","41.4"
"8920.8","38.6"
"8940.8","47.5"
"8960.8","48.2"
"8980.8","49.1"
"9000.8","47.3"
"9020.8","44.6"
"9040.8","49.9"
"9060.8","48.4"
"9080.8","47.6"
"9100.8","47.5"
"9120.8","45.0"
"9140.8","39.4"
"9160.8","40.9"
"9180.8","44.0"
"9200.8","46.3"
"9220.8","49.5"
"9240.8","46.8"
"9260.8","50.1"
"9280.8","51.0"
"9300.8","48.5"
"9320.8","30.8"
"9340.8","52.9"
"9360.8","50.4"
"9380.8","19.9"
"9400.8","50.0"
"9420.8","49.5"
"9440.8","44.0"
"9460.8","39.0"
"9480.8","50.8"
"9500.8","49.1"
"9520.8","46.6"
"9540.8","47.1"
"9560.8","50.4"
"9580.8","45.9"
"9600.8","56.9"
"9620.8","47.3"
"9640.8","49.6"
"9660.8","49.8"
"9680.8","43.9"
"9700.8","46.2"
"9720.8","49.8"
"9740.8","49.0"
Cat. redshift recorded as 0.77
